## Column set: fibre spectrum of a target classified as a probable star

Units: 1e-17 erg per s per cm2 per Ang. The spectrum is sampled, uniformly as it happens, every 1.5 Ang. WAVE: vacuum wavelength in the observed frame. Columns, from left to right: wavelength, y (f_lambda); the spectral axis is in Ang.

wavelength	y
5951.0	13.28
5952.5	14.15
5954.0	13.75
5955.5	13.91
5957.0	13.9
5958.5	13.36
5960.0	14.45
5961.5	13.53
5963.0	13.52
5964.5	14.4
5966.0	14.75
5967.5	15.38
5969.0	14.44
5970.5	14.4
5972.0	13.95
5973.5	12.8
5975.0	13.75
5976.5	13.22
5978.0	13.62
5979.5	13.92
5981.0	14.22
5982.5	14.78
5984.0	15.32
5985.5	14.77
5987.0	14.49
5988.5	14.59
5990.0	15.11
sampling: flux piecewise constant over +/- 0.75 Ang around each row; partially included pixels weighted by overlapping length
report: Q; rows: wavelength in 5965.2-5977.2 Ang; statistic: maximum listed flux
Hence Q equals 15.38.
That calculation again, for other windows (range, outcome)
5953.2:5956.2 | 13.91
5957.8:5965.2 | 14.45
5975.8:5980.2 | 13.92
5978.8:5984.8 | 15.32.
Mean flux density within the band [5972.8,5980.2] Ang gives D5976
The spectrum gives 13.5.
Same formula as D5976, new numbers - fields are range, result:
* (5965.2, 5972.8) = 14.6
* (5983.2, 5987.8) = 14.9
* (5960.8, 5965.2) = 13.8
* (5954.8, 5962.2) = 13.8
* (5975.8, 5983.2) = 14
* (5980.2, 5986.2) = 14.8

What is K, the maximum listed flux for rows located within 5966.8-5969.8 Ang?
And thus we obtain 15.38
